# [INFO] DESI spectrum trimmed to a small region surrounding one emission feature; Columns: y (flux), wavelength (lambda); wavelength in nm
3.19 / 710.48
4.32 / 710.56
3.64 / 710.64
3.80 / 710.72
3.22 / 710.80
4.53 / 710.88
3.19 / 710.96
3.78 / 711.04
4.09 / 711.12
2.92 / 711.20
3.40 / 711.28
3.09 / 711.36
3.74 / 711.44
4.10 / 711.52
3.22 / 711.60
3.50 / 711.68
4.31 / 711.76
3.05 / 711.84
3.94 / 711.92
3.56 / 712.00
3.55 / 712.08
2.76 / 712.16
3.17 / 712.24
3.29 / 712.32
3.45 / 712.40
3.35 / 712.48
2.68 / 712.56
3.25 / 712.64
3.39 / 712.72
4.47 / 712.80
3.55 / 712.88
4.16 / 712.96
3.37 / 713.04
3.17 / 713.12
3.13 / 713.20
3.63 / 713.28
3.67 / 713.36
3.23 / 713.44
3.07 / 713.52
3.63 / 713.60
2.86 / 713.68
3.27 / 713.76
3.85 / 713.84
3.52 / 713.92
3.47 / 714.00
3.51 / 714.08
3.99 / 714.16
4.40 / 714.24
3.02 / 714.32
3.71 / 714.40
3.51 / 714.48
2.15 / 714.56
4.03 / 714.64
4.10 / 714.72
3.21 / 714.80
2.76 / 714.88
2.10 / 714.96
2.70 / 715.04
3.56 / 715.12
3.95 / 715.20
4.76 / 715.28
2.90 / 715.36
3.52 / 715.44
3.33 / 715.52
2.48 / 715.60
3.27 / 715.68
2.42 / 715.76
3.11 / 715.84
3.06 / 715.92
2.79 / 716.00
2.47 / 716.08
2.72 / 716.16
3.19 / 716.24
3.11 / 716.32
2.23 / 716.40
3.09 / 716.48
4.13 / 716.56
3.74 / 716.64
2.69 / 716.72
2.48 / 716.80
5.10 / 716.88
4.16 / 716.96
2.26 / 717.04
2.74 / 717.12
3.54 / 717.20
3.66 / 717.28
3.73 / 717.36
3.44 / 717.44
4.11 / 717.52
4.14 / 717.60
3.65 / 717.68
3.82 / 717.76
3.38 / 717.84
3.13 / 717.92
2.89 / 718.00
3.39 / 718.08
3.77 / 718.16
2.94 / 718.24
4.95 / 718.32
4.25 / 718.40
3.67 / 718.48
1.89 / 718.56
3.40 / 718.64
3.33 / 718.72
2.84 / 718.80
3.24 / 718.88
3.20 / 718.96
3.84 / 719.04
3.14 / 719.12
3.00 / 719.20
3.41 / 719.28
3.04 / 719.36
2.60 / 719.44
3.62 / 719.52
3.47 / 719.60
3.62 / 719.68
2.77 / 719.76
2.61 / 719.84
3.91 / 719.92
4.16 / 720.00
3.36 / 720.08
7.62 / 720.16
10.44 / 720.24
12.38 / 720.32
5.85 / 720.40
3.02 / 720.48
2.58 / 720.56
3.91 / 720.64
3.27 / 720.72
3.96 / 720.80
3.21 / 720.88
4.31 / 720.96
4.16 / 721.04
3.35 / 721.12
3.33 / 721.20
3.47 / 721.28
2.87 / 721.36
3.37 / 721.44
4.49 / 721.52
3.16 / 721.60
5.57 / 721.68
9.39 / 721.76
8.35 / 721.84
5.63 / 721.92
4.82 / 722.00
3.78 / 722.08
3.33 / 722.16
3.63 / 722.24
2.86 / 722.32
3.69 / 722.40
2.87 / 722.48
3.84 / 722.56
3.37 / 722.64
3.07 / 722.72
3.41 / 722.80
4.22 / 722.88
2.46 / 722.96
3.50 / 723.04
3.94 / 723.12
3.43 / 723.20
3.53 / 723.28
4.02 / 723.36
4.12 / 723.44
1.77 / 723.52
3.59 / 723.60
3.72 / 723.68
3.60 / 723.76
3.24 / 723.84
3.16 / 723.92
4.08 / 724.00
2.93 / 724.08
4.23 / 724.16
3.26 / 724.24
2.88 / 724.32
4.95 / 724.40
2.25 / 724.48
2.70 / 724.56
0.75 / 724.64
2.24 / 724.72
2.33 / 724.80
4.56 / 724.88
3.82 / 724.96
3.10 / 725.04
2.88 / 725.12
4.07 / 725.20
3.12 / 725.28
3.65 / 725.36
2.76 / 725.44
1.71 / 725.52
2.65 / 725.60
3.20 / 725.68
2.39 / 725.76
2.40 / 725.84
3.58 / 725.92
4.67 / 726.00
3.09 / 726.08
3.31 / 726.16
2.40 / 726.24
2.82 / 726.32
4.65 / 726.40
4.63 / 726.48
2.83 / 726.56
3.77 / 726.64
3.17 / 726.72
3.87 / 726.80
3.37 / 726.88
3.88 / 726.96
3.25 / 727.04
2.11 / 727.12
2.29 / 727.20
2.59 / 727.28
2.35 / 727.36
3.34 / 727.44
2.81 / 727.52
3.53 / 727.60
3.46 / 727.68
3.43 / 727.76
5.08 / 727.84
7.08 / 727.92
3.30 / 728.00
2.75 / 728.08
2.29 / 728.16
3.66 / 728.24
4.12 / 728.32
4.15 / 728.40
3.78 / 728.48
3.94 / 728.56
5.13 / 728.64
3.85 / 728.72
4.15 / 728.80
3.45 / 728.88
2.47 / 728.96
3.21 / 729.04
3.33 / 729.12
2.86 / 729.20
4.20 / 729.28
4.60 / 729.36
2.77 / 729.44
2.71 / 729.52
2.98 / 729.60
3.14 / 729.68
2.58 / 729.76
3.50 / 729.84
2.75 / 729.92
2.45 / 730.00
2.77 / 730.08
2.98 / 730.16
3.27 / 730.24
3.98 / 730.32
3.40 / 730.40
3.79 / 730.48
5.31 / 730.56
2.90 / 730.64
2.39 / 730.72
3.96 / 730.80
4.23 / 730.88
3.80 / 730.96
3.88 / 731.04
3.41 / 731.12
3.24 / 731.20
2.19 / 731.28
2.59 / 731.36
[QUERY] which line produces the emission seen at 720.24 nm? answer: [S II] 6716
